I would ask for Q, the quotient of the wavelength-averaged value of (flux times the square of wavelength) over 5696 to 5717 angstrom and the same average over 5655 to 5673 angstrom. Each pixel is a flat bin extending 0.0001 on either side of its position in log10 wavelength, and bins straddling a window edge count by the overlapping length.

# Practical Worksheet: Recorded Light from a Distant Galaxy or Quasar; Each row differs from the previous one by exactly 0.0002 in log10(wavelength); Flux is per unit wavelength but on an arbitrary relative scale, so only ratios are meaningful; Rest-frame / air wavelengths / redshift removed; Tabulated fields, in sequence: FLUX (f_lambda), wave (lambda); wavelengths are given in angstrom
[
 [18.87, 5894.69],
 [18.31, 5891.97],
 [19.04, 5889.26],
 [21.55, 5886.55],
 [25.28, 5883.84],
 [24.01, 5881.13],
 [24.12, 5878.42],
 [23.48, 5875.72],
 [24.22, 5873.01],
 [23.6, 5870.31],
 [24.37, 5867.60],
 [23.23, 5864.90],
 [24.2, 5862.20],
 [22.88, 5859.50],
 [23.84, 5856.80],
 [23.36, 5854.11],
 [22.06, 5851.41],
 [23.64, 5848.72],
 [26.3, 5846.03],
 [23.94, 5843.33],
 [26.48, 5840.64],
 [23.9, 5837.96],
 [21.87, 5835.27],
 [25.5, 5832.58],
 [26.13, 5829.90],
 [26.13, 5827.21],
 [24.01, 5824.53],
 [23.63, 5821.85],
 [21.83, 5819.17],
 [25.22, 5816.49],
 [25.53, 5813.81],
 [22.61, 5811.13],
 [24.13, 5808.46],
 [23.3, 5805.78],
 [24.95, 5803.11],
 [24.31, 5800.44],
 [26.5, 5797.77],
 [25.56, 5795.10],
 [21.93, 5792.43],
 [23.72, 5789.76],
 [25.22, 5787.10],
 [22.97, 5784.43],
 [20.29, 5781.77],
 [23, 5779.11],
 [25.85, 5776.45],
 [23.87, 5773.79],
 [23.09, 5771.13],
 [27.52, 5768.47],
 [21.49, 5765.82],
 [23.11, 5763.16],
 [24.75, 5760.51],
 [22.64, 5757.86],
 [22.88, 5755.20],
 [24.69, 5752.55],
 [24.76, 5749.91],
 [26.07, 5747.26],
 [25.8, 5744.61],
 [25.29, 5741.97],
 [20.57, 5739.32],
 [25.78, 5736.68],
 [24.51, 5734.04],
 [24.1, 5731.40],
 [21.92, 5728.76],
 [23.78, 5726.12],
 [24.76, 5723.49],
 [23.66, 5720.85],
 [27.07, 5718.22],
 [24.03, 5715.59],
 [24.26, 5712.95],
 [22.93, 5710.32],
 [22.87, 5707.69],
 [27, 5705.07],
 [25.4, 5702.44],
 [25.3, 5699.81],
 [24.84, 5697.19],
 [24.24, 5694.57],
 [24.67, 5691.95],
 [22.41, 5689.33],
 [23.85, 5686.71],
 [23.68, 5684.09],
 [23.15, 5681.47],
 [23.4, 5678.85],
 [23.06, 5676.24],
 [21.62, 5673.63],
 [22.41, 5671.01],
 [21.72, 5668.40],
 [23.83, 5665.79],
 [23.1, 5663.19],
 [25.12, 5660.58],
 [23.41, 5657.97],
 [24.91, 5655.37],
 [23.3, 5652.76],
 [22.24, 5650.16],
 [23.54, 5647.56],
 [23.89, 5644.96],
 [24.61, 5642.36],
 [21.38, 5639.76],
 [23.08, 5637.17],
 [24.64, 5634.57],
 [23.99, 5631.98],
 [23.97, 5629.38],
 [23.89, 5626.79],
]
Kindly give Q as 1.07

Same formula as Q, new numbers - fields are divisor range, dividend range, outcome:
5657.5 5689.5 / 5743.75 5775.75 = 1.08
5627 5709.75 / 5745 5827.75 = 1.06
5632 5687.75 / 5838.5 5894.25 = 1.07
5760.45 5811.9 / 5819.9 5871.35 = 1.03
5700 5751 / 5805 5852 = 1.03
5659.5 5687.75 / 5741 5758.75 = 1.09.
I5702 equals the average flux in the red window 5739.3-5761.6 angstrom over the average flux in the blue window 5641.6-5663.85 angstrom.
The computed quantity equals 1.02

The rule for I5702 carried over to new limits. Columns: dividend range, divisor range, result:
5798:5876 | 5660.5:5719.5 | 1.01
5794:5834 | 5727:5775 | 1.02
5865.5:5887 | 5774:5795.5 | 1.02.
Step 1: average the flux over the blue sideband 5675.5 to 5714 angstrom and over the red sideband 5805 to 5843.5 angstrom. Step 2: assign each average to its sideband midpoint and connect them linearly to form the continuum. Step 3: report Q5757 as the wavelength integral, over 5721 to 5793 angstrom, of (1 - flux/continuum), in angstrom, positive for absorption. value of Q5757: 0.9 angstrom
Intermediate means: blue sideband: 24.1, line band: 23.9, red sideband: 24.3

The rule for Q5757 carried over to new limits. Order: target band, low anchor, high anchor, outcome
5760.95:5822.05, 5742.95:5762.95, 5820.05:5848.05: 1.65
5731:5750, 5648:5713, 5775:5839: -0.59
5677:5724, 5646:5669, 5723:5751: -0.68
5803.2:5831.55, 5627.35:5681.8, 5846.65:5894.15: -1.50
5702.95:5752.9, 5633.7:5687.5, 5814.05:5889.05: -1.86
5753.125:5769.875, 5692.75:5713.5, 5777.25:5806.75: 0.24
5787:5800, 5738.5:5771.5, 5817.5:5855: -0.18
